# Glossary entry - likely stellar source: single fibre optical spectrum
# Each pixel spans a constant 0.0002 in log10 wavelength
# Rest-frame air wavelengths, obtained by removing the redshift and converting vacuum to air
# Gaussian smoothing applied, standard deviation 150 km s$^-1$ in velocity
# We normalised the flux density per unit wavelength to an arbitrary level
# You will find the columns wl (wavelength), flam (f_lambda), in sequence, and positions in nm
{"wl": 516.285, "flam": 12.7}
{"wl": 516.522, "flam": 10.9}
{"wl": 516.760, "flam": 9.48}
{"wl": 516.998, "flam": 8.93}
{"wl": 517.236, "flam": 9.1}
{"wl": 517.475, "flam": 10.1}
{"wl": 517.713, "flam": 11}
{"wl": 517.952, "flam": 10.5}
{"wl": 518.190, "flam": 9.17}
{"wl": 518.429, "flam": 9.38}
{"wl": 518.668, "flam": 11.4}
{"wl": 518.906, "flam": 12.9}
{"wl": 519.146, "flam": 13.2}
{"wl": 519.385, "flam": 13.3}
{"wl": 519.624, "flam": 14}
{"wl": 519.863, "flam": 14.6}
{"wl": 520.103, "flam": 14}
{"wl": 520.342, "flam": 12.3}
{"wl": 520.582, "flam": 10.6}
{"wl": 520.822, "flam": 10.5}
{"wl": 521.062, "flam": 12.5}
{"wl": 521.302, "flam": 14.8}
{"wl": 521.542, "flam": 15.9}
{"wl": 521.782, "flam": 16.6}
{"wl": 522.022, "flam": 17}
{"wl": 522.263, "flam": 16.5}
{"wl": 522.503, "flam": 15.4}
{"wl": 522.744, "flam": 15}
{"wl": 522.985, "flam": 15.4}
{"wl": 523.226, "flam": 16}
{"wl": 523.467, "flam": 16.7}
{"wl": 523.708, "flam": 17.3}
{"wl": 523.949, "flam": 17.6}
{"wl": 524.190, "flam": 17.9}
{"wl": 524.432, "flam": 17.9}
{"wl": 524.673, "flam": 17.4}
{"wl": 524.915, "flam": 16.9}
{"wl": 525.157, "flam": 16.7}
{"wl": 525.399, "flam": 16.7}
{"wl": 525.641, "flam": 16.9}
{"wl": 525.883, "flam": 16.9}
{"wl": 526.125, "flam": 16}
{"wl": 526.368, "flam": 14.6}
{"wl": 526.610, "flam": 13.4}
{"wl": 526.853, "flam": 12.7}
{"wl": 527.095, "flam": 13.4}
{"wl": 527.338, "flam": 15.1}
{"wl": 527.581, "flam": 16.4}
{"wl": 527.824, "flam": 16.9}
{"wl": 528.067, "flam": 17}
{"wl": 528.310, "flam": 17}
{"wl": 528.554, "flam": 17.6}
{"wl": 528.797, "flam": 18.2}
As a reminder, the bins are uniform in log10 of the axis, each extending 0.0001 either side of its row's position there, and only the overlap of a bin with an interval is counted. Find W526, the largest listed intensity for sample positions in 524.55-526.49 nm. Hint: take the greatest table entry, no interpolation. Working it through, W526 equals 17.4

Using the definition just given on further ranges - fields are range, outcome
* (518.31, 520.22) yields 14.6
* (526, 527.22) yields 16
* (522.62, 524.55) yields 17.9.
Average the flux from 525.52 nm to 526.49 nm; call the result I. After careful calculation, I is 16.1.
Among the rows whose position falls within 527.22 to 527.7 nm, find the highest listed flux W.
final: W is 16.4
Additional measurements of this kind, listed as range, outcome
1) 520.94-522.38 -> 17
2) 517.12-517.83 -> 11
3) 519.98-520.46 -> 14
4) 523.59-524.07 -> 17.6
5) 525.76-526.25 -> 16.9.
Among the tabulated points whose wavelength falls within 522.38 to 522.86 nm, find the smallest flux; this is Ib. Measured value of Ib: 15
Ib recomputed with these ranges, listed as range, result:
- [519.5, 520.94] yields 10.5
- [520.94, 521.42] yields 12.5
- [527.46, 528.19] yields 16.4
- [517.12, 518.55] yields 9.1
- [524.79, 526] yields 16.7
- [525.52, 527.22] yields 12.7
